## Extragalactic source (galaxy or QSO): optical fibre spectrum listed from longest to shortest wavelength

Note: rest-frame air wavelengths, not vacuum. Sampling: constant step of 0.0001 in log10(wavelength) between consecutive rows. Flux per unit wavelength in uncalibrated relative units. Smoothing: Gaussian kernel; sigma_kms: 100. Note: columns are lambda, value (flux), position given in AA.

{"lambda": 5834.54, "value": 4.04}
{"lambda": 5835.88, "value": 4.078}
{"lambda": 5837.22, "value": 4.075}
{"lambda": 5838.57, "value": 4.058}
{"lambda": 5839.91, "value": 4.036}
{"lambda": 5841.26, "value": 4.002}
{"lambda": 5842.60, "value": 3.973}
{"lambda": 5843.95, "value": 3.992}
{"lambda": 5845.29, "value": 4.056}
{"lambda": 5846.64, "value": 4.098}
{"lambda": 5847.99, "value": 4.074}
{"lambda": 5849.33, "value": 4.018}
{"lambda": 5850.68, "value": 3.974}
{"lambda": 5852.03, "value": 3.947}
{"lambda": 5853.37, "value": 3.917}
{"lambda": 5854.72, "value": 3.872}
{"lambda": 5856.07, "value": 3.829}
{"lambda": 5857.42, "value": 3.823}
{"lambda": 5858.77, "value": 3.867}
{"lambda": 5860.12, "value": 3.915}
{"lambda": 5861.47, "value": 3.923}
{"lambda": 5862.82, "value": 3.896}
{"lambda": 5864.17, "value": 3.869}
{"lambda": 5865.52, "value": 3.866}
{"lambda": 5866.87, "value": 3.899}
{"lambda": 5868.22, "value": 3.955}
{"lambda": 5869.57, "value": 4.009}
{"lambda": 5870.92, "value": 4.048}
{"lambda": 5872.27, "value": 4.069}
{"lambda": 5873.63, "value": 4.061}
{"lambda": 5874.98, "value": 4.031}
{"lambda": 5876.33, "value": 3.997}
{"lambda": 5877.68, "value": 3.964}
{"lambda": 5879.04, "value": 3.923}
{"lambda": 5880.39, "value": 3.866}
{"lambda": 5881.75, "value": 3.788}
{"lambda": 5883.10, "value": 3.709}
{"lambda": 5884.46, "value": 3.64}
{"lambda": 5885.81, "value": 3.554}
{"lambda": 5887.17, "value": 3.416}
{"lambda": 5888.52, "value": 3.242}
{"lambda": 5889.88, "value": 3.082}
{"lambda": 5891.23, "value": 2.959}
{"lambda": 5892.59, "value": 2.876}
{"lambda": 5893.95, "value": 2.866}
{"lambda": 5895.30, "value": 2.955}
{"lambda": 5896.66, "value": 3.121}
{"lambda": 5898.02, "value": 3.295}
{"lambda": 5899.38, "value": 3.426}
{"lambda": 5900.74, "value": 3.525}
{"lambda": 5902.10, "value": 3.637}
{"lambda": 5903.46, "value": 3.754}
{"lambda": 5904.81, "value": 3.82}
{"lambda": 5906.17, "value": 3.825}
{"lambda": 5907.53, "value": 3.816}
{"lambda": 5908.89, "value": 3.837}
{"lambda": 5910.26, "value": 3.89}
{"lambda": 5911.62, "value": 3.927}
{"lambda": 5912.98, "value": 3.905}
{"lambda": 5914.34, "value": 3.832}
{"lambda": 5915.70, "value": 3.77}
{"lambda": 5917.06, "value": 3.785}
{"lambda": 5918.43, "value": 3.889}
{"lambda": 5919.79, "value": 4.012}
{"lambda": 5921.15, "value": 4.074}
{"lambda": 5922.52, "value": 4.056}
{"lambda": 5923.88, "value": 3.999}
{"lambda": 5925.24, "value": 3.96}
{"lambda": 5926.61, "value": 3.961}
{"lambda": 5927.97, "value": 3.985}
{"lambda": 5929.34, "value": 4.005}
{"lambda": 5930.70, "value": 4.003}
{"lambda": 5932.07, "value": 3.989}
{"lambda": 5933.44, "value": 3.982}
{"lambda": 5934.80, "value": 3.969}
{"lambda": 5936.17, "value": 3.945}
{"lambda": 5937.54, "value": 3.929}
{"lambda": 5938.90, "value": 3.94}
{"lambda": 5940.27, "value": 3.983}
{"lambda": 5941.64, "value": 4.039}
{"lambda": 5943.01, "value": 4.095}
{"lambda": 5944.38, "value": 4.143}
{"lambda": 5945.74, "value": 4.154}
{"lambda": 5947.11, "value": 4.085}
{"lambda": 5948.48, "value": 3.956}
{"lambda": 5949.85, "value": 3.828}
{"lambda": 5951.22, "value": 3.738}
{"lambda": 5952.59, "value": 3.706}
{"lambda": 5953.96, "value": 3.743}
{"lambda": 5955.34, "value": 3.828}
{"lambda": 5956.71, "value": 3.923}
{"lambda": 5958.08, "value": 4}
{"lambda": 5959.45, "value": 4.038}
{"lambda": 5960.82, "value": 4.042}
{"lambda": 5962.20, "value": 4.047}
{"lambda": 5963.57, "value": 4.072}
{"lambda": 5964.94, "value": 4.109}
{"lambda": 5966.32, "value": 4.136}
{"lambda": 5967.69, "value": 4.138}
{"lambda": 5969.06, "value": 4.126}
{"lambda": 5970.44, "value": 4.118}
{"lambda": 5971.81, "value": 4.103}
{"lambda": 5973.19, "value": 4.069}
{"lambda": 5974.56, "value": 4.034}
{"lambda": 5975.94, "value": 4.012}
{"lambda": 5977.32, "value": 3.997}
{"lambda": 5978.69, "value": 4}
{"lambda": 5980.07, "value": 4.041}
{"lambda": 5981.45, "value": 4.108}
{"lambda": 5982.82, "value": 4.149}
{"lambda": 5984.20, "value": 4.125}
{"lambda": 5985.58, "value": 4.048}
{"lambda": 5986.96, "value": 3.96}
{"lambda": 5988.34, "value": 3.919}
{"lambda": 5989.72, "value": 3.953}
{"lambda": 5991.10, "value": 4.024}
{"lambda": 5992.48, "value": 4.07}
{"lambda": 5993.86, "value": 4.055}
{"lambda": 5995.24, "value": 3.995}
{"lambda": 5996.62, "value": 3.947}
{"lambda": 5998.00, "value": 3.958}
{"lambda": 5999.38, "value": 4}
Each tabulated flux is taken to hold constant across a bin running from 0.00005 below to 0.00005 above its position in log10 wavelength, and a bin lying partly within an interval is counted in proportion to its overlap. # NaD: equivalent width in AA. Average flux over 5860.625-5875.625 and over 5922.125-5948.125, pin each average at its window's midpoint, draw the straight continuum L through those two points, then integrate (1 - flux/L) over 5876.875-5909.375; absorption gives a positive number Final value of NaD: 4.0 AA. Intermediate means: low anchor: 3.97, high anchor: 4.01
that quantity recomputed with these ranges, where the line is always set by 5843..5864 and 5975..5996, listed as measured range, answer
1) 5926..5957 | 0.36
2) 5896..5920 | 1.56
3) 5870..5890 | 0.91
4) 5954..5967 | 0.02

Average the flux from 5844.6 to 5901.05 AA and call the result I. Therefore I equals 3.72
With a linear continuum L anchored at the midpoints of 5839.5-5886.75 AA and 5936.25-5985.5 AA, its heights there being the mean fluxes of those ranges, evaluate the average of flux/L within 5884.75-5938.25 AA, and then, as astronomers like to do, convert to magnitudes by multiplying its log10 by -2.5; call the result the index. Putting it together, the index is 0.08 mag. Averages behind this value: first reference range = 3.92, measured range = 3.69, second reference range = 4.02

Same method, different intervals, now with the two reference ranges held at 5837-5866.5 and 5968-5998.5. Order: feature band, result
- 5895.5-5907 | 0.13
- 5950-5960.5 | 0.04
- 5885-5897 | 0.26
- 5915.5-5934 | 0.01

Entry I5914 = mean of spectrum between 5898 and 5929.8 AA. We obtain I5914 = 3.84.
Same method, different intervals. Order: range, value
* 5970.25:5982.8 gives 4.06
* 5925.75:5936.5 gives 3.98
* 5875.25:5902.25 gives 3.45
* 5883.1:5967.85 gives 3.79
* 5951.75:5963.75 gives 3.92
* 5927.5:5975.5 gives 4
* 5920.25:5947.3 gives 4.01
